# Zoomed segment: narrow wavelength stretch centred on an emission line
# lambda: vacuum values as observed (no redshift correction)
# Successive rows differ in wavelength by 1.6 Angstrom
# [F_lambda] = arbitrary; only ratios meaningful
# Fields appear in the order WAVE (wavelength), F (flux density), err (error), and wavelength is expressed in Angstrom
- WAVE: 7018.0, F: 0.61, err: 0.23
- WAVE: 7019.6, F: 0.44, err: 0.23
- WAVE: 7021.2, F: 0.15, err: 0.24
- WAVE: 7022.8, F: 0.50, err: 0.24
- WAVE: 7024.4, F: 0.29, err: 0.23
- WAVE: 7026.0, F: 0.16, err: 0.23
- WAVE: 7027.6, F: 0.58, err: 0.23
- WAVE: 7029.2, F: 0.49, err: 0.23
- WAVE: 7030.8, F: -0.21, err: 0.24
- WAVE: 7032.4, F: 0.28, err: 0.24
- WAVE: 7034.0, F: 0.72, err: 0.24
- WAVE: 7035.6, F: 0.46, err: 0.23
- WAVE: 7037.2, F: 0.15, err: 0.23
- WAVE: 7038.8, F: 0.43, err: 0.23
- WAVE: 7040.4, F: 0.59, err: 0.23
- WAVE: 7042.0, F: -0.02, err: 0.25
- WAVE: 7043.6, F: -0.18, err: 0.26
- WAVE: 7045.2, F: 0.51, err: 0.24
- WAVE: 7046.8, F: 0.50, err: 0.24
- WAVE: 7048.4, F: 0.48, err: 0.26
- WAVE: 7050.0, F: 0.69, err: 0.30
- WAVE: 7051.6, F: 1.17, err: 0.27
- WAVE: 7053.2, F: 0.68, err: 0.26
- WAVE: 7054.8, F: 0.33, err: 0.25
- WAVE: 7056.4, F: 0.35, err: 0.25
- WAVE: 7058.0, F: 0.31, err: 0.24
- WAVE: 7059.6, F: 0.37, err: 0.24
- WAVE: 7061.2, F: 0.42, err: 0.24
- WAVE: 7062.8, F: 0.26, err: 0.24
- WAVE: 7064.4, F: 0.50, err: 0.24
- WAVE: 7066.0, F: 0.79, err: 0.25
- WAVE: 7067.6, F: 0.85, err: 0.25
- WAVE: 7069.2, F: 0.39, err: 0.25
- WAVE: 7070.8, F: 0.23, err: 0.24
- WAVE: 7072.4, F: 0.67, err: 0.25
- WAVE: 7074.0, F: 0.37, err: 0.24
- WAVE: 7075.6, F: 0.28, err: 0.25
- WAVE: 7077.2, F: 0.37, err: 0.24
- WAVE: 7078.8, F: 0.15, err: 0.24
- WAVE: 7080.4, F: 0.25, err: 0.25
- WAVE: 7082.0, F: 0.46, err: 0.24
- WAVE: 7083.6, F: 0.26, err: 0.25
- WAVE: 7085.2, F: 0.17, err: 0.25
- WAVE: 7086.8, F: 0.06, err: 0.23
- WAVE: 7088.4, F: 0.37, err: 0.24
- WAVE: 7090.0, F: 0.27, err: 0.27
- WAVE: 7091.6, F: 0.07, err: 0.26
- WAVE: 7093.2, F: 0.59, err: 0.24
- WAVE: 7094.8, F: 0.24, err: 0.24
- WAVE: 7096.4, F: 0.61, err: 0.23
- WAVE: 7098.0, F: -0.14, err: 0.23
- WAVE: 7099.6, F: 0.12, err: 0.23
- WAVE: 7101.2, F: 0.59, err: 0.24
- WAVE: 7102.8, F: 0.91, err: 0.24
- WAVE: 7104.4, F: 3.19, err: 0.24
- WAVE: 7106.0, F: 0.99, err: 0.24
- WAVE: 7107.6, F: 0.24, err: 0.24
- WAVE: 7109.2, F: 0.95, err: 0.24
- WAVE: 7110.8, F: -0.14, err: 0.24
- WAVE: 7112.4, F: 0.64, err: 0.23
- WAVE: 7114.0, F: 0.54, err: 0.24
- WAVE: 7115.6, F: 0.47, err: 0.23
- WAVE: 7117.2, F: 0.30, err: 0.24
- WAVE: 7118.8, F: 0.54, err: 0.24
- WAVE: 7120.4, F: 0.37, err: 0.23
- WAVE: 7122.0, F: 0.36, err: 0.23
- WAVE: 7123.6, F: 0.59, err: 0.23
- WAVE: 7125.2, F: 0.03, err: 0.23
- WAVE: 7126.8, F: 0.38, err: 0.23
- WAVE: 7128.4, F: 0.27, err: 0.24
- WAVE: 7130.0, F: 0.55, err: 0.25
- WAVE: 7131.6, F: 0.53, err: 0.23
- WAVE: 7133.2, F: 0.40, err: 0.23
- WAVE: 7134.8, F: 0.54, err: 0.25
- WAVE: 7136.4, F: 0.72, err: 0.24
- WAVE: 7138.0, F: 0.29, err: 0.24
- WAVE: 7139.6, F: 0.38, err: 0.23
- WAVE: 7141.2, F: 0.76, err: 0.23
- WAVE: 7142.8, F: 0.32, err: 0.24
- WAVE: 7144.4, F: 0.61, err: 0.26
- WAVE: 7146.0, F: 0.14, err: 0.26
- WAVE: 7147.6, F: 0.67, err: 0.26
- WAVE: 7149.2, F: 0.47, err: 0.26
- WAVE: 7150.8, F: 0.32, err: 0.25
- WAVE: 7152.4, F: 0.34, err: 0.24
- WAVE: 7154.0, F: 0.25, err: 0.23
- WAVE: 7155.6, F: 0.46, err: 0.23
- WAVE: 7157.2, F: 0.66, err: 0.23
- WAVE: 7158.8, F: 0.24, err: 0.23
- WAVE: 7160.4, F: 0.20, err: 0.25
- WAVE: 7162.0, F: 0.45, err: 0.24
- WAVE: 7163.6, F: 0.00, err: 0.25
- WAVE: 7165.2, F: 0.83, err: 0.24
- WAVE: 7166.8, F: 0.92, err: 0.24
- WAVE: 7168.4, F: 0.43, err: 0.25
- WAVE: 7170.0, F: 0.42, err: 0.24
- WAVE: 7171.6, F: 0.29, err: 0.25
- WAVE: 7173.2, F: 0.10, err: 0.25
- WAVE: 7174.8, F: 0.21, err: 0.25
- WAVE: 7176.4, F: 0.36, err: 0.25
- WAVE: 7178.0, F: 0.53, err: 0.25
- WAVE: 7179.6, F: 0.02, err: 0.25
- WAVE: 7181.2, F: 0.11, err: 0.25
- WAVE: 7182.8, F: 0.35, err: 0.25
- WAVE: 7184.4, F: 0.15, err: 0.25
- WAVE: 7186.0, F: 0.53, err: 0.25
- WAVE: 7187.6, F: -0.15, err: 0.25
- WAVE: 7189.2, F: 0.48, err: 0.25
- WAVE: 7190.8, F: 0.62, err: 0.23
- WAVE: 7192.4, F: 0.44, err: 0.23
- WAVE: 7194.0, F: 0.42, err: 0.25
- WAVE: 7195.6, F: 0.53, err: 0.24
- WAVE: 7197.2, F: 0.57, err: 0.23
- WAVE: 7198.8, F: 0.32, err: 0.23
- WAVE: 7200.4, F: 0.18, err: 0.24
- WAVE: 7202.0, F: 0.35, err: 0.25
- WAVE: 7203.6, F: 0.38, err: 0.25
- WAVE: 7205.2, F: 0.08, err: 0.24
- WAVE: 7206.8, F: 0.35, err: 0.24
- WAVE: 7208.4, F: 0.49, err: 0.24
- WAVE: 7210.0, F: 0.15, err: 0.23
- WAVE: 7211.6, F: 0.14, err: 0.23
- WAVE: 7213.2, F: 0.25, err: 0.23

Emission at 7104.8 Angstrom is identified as H-alpha 6563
